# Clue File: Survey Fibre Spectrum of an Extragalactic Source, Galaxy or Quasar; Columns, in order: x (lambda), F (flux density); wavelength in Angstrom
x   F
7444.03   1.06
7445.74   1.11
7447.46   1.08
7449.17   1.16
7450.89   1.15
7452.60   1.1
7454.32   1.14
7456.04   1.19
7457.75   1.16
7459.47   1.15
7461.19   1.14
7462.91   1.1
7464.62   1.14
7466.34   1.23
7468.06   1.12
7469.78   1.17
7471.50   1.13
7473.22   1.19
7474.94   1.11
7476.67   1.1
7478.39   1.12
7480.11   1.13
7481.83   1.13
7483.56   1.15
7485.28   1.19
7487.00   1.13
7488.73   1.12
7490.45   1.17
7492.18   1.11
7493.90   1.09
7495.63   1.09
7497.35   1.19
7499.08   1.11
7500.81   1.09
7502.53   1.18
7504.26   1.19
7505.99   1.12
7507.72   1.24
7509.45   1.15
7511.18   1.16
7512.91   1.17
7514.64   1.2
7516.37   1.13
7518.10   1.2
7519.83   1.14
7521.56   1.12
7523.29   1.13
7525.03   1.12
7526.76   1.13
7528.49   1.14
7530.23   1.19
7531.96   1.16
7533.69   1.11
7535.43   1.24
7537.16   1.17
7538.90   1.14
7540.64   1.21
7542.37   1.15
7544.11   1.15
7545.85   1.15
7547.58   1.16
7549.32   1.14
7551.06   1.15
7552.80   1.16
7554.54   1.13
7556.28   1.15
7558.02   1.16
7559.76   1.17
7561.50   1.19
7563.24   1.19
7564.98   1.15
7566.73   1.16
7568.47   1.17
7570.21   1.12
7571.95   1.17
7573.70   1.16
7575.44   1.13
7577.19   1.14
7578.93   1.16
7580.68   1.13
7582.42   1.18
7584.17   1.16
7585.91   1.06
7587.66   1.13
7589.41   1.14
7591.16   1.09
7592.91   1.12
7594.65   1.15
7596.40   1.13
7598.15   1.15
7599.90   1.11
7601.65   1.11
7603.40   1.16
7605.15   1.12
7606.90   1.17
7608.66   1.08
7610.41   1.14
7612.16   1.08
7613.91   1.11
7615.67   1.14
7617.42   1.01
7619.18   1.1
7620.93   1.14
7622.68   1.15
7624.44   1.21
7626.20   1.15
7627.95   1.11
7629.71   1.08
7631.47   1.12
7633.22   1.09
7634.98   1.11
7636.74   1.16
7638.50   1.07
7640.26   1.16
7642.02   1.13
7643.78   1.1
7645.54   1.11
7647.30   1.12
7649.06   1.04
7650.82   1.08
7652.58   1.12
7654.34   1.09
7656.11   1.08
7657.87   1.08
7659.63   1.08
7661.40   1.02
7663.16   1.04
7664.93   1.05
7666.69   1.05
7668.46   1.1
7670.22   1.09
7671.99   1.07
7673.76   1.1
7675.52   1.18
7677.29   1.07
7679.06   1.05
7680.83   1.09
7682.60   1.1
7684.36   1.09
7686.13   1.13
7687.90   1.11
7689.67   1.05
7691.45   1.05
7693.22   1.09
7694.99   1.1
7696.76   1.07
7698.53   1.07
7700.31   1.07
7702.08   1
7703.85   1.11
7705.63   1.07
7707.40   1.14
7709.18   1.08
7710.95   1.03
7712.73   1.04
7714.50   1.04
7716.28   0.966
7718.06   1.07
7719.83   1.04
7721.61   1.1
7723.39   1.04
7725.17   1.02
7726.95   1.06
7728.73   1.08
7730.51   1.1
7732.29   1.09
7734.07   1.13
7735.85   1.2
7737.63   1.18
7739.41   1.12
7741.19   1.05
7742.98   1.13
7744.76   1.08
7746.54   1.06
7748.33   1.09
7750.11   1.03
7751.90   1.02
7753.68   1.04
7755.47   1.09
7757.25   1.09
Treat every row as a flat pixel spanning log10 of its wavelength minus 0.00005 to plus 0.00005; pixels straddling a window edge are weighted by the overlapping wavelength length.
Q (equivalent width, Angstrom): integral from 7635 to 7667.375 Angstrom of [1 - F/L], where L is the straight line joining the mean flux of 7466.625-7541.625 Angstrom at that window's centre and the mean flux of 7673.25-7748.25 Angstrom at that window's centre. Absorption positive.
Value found 0.4 Angstrom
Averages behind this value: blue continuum 1.15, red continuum 1.08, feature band 1.09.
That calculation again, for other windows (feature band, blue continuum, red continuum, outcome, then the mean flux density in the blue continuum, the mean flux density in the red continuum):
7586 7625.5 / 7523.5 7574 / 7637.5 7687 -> 0.0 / 1.16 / 1.09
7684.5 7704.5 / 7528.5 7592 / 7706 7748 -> 0.3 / 1.15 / 1.08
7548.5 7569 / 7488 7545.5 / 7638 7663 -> -0.5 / 1.15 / 1.09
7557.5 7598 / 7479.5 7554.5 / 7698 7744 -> -0.6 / 1.15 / 1.08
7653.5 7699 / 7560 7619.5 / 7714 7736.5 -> 0.5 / 1.13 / 1.07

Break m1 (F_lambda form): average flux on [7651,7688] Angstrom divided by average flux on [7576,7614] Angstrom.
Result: 0.96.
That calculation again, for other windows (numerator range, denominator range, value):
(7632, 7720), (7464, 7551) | 0.94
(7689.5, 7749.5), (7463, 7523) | 0.94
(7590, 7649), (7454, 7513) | 0.98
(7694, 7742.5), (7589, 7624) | 0.96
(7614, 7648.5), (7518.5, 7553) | 0.97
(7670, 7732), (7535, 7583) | 0.93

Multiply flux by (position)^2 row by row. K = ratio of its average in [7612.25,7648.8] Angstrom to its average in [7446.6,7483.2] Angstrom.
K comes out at 1.02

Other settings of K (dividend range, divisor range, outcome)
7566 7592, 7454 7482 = 1.03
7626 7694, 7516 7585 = 0.97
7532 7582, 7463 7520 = 1.03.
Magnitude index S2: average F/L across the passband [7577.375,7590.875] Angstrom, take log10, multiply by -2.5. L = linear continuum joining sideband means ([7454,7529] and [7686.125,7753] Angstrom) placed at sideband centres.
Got -0.02 mag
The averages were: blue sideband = 1.15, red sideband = 1.08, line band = 1.14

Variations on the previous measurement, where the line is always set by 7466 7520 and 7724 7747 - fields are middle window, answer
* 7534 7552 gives -0.02 mag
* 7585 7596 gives 0.01 mag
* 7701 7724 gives 0.05 mag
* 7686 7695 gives 0.03 mag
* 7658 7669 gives 0.06 mag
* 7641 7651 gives 0.02 mag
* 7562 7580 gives -0.02 mag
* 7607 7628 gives 0.00 mag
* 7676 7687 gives 0.02 mag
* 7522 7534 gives 0.00 mag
